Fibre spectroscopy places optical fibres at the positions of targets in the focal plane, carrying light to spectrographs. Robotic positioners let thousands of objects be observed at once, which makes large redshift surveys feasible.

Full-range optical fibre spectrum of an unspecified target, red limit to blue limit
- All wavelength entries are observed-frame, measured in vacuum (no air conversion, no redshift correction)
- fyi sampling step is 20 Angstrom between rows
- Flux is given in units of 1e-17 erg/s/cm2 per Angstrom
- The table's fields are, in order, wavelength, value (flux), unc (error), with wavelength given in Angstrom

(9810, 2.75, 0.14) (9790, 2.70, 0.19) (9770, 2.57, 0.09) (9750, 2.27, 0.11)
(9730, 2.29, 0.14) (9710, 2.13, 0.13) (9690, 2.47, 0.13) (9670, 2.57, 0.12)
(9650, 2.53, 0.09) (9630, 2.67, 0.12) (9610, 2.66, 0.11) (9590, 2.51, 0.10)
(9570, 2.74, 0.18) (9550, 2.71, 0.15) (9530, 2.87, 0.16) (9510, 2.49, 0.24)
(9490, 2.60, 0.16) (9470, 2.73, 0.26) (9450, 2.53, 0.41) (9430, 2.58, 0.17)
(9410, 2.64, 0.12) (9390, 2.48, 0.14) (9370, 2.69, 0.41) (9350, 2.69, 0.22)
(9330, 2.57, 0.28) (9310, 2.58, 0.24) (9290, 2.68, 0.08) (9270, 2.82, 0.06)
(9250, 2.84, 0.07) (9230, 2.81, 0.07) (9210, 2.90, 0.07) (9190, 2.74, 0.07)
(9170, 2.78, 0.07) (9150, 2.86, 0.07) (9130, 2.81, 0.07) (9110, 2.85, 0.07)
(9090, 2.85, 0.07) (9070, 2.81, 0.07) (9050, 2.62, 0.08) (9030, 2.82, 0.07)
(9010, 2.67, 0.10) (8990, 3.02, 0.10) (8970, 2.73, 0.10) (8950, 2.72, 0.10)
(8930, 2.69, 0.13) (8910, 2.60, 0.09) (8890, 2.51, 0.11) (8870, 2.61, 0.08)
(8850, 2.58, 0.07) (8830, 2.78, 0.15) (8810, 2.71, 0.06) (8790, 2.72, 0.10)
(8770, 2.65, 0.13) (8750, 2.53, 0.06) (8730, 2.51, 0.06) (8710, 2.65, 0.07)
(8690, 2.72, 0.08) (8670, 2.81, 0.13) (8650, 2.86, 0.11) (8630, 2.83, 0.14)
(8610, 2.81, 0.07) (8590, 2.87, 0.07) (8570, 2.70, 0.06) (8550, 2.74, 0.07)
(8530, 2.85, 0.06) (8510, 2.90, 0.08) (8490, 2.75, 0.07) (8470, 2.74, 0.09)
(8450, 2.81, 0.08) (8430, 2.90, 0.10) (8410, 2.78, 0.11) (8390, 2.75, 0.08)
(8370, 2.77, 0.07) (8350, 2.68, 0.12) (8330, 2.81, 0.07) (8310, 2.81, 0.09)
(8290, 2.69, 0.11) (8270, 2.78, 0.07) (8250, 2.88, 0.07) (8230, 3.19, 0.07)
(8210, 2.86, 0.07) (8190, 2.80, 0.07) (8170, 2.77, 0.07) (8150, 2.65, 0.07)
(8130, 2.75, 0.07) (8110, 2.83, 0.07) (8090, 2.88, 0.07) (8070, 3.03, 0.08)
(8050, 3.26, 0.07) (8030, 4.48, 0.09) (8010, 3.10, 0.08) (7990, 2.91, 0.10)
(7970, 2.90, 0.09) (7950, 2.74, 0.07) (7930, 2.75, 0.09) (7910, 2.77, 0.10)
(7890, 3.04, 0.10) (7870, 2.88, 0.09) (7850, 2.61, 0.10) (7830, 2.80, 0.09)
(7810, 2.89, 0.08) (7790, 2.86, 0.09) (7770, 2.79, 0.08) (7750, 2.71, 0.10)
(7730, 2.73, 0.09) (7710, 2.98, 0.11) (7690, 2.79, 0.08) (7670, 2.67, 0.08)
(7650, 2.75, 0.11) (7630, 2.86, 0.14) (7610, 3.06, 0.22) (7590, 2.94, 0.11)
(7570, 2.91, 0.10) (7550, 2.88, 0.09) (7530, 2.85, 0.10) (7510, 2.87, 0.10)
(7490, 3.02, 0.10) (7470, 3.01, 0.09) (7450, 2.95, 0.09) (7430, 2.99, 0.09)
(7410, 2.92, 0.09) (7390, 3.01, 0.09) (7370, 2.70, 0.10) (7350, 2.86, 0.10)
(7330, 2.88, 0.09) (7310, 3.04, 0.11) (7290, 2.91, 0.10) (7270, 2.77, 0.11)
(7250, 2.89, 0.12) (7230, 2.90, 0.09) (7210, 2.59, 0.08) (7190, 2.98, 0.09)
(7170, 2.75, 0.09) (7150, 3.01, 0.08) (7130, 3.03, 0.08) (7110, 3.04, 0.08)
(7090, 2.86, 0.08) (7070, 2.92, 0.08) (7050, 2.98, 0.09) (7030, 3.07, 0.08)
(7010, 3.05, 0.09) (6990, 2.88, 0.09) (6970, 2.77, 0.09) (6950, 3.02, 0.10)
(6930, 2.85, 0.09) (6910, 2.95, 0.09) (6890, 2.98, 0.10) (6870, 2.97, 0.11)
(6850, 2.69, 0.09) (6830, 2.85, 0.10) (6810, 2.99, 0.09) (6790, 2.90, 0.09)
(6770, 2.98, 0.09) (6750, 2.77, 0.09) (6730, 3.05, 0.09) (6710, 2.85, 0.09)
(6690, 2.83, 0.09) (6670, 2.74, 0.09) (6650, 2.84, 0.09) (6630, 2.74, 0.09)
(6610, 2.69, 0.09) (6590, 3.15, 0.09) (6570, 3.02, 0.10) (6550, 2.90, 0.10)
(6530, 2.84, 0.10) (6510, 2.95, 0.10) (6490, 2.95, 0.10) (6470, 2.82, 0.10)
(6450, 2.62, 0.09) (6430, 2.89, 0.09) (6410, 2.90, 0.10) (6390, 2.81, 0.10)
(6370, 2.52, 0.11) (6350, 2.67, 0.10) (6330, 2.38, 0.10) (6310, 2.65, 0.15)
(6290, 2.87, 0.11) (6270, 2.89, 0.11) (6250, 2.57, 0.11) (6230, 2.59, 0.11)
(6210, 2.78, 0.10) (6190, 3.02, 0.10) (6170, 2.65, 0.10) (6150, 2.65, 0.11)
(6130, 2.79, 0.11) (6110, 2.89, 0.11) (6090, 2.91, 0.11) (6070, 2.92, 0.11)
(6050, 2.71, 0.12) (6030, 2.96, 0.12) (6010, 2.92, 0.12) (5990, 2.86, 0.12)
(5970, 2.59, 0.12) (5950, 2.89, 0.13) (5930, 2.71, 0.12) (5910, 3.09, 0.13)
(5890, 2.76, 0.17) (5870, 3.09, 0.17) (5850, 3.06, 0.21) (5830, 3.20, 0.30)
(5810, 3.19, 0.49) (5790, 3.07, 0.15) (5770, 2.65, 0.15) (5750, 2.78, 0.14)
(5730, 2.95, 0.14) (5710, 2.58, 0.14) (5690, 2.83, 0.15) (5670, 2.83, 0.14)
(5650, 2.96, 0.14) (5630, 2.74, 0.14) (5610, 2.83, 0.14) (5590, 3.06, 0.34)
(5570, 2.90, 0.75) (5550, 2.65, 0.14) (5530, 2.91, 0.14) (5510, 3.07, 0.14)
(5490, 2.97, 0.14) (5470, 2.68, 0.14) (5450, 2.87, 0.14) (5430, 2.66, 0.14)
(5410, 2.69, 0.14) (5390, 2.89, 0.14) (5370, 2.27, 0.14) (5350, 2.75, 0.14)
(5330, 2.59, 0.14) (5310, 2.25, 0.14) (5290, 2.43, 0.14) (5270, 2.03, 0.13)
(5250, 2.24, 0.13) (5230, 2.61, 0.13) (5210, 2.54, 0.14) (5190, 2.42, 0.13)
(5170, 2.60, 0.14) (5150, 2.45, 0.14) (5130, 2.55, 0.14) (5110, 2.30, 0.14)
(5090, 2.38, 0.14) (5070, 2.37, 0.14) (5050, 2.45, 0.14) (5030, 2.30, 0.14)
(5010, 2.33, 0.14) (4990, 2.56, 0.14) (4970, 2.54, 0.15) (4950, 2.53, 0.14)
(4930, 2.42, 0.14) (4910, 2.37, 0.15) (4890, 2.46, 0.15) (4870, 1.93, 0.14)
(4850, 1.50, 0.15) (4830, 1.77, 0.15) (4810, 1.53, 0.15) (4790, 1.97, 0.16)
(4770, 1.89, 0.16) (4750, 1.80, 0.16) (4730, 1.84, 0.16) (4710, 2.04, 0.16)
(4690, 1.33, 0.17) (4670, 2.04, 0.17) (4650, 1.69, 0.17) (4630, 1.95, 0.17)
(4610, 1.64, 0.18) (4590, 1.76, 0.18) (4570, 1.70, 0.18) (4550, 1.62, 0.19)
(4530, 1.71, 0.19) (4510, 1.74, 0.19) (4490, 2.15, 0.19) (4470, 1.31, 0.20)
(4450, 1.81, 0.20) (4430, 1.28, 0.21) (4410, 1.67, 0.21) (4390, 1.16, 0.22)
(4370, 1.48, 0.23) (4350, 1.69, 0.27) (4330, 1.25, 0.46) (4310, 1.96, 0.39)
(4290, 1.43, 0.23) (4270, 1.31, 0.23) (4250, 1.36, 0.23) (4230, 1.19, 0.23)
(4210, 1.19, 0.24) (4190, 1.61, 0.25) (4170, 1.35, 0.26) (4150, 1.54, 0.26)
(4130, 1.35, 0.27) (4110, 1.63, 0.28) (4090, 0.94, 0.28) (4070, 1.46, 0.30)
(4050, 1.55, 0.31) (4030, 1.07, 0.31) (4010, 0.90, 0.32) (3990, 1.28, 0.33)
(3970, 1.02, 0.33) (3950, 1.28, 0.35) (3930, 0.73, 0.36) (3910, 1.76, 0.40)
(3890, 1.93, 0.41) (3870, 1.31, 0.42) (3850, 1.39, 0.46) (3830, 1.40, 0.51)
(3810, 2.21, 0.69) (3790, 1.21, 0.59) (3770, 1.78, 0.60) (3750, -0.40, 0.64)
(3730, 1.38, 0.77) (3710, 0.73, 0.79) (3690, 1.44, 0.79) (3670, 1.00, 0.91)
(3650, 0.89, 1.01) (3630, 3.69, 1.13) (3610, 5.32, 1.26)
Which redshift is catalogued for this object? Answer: 0.224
